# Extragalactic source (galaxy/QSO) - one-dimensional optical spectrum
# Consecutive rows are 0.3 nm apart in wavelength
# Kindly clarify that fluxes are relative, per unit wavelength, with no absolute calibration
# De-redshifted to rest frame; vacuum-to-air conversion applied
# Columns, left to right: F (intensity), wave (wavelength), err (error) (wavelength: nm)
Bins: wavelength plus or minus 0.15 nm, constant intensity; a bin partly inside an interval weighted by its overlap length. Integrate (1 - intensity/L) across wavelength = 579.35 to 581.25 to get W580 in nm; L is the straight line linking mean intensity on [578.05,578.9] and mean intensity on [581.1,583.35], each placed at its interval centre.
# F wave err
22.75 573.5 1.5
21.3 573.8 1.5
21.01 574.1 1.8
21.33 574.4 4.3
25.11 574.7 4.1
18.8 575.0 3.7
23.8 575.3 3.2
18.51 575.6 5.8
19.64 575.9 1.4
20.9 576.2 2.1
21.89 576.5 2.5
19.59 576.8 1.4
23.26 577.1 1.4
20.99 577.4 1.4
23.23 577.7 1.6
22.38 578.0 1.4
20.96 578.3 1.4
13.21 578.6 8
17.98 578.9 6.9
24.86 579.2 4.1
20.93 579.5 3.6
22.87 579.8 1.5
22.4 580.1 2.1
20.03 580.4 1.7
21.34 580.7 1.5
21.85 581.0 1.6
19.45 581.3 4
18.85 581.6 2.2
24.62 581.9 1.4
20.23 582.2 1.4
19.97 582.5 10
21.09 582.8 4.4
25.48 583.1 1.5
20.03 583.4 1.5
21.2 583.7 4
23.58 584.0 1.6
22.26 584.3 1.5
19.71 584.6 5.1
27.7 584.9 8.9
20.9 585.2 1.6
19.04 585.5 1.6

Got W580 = -0.19 nm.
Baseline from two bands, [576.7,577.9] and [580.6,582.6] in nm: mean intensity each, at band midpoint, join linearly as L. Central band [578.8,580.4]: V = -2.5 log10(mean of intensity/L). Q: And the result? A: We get -0.02 mag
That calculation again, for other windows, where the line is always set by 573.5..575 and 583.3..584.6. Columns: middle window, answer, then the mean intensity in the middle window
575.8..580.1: 0.041 mag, 21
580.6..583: 0.033 mag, 21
